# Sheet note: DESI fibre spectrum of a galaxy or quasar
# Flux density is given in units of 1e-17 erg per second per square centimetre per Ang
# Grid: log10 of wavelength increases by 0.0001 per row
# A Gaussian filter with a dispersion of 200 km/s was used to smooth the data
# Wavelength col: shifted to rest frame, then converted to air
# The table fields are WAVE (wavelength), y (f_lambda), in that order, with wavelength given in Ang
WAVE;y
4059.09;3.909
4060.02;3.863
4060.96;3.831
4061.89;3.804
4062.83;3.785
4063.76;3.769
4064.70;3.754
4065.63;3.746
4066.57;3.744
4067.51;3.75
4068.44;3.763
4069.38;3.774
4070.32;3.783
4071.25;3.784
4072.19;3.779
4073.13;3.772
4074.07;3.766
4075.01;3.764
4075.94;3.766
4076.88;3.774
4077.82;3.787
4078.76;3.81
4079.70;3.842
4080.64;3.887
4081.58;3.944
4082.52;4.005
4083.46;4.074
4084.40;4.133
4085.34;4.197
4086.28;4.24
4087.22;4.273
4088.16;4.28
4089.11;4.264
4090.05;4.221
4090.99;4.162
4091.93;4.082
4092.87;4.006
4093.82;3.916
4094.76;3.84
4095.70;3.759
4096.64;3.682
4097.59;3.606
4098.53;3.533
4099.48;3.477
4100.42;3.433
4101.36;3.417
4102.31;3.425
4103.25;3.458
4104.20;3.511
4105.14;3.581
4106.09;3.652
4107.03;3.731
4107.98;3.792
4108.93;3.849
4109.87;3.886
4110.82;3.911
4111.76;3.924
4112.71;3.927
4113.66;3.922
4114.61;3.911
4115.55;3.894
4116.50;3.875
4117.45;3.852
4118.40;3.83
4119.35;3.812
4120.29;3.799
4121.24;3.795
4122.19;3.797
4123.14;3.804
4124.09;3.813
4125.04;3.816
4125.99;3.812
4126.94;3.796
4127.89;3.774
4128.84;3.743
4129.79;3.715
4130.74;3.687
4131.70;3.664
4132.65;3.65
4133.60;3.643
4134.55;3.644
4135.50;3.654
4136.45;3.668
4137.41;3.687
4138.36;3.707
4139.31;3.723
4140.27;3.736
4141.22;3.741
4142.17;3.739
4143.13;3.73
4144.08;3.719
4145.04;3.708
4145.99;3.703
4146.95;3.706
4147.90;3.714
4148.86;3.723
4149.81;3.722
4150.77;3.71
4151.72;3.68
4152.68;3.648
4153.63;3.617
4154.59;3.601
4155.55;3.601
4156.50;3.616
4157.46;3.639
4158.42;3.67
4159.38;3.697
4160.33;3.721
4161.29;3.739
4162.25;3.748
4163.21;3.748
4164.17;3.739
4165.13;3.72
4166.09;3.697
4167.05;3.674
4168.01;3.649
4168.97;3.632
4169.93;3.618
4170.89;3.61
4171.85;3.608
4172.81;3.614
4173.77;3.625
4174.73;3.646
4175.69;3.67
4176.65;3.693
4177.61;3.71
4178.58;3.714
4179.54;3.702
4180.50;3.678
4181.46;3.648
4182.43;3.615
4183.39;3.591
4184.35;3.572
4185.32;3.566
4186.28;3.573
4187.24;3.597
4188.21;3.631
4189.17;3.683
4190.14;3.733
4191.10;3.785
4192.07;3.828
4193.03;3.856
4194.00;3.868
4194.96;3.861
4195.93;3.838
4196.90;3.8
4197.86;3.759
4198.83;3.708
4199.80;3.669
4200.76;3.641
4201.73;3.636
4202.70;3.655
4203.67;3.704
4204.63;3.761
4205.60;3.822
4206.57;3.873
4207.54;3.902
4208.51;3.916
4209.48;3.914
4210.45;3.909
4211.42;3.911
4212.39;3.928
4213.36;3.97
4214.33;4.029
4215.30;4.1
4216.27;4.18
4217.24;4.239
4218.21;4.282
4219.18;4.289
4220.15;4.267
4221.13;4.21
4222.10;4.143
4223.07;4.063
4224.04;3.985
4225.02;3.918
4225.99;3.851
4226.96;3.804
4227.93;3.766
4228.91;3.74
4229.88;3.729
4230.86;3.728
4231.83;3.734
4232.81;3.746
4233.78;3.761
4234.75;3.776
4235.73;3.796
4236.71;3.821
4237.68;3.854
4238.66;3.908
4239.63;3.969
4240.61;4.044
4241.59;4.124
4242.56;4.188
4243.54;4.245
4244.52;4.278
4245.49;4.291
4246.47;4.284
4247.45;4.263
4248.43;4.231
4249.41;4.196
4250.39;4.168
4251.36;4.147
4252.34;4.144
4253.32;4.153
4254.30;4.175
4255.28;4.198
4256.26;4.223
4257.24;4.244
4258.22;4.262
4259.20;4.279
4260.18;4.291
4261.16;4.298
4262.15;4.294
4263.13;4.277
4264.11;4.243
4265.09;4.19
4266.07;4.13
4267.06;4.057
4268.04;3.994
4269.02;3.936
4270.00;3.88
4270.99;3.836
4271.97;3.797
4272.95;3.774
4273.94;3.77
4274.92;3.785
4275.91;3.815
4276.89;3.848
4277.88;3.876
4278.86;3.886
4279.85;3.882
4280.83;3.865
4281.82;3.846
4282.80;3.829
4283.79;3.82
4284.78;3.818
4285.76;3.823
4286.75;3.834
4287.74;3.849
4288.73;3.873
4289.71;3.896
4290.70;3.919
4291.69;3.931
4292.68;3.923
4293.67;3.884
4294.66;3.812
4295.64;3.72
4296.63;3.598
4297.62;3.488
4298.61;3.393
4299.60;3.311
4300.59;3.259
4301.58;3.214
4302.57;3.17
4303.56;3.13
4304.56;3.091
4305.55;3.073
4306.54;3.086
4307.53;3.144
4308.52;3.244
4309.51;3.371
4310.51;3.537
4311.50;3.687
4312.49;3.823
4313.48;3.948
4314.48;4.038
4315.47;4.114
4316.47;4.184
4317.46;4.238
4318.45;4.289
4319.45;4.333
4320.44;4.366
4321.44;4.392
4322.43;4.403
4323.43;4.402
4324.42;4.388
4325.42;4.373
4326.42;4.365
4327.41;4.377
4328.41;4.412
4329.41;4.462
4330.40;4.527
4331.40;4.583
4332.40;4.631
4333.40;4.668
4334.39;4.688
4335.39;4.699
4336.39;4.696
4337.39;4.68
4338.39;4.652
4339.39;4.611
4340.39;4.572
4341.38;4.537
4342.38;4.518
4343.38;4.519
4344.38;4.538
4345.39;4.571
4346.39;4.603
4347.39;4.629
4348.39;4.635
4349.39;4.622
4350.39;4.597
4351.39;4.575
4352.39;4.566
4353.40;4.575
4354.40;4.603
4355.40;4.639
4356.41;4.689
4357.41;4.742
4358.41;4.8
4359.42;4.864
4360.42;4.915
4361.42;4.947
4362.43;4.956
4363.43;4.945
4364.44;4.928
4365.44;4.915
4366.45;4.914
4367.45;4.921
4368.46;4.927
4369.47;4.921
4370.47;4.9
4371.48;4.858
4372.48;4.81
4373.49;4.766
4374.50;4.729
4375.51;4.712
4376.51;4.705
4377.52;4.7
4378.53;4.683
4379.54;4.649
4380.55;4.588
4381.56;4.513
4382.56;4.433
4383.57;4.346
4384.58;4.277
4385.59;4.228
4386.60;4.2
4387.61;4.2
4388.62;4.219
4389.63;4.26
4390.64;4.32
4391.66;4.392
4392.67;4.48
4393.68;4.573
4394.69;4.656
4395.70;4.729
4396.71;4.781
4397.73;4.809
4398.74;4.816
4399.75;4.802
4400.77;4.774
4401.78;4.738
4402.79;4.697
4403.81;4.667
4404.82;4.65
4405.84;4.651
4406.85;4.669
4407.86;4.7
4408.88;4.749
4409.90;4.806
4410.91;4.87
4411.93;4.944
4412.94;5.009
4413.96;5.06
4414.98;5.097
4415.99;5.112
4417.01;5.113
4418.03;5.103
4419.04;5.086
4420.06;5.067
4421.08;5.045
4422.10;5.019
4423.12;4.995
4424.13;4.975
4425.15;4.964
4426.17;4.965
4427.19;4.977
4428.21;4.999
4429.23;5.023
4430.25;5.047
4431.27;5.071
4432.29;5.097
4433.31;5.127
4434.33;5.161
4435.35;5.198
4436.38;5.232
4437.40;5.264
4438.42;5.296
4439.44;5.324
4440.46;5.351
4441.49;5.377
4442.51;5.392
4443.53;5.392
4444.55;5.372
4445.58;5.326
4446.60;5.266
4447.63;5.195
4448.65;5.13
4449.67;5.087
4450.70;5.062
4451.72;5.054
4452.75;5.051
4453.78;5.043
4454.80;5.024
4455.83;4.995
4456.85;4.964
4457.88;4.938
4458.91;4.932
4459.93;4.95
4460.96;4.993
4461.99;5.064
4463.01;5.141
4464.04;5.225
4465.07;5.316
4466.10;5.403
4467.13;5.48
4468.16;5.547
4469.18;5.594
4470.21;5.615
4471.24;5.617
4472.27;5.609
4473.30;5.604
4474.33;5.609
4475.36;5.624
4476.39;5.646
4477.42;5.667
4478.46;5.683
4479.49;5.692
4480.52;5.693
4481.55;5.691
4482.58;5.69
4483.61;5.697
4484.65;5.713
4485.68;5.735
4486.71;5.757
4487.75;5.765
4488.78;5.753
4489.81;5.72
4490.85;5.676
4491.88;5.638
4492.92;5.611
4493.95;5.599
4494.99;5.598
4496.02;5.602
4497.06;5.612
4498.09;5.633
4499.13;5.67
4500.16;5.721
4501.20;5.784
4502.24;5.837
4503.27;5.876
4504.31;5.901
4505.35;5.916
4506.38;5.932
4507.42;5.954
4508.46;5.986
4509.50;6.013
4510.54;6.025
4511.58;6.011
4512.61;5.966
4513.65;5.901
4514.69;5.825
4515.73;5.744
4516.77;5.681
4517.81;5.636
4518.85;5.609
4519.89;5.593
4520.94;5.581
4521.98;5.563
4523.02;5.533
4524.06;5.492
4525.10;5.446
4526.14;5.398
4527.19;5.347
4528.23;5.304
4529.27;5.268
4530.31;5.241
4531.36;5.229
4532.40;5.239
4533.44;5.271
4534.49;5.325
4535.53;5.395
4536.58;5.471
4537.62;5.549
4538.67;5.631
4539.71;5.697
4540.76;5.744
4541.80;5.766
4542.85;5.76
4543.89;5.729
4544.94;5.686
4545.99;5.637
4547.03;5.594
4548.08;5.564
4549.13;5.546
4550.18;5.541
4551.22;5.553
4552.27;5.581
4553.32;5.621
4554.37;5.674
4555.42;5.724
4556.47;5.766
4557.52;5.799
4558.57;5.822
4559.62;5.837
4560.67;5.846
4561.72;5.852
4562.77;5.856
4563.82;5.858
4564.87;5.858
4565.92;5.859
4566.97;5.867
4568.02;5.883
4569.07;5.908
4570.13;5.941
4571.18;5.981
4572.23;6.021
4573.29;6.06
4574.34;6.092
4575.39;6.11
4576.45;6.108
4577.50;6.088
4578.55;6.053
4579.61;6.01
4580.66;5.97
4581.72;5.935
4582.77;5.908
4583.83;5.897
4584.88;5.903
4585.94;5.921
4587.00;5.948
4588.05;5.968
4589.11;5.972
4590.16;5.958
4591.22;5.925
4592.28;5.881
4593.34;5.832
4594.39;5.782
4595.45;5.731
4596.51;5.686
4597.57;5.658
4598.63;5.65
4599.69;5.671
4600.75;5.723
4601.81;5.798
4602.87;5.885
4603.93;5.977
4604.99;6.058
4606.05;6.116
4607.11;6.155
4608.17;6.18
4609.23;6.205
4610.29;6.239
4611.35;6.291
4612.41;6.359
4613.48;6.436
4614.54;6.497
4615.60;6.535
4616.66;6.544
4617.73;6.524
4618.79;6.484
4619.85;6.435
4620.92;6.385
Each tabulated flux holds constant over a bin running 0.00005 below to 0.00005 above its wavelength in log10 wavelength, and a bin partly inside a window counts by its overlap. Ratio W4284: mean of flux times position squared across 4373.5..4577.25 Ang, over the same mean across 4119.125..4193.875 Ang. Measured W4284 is 1.68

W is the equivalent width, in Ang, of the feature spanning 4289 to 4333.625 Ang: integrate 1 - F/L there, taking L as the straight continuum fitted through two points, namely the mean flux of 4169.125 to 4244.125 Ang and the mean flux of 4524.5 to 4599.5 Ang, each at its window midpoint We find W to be 5.2 Ang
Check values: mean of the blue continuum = 3.83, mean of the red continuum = 5.74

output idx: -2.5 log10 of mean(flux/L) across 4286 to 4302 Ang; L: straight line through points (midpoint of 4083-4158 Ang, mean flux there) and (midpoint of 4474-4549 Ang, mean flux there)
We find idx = 0.243 mag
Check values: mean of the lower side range 3.78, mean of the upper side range 5.65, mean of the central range 3.69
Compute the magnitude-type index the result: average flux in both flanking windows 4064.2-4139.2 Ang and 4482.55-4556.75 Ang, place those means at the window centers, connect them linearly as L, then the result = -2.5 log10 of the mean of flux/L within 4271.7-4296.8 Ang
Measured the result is 0.20 mag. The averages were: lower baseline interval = 3.81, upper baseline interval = 5.65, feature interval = 3.84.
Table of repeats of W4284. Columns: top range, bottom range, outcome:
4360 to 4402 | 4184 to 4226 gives 1.31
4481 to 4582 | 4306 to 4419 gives 1.36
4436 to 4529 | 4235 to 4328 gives 1.54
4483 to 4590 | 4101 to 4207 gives 1.84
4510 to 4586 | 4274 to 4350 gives 1.58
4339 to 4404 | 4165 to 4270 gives 1.28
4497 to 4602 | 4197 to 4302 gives 1.67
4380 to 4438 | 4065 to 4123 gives 1.45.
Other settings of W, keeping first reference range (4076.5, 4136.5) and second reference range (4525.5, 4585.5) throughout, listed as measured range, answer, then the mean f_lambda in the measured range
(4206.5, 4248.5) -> 3.3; 4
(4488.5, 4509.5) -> -1.0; 5.76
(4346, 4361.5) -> 0.6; 4.68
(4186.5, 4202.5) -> 1.7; 3.74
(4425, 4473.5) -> 0.6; 5.2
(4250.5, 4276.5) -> 2.3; 4.09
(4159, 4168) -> 0.8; 3.72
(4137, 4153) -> 1.1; 3.71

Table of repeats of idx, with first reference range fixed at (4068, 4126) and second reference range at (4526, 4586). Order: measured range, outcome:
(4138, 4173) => 0.11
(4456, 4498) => -0.02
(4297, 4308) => 0.41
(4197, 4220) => 0.10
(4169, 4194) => 0.14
